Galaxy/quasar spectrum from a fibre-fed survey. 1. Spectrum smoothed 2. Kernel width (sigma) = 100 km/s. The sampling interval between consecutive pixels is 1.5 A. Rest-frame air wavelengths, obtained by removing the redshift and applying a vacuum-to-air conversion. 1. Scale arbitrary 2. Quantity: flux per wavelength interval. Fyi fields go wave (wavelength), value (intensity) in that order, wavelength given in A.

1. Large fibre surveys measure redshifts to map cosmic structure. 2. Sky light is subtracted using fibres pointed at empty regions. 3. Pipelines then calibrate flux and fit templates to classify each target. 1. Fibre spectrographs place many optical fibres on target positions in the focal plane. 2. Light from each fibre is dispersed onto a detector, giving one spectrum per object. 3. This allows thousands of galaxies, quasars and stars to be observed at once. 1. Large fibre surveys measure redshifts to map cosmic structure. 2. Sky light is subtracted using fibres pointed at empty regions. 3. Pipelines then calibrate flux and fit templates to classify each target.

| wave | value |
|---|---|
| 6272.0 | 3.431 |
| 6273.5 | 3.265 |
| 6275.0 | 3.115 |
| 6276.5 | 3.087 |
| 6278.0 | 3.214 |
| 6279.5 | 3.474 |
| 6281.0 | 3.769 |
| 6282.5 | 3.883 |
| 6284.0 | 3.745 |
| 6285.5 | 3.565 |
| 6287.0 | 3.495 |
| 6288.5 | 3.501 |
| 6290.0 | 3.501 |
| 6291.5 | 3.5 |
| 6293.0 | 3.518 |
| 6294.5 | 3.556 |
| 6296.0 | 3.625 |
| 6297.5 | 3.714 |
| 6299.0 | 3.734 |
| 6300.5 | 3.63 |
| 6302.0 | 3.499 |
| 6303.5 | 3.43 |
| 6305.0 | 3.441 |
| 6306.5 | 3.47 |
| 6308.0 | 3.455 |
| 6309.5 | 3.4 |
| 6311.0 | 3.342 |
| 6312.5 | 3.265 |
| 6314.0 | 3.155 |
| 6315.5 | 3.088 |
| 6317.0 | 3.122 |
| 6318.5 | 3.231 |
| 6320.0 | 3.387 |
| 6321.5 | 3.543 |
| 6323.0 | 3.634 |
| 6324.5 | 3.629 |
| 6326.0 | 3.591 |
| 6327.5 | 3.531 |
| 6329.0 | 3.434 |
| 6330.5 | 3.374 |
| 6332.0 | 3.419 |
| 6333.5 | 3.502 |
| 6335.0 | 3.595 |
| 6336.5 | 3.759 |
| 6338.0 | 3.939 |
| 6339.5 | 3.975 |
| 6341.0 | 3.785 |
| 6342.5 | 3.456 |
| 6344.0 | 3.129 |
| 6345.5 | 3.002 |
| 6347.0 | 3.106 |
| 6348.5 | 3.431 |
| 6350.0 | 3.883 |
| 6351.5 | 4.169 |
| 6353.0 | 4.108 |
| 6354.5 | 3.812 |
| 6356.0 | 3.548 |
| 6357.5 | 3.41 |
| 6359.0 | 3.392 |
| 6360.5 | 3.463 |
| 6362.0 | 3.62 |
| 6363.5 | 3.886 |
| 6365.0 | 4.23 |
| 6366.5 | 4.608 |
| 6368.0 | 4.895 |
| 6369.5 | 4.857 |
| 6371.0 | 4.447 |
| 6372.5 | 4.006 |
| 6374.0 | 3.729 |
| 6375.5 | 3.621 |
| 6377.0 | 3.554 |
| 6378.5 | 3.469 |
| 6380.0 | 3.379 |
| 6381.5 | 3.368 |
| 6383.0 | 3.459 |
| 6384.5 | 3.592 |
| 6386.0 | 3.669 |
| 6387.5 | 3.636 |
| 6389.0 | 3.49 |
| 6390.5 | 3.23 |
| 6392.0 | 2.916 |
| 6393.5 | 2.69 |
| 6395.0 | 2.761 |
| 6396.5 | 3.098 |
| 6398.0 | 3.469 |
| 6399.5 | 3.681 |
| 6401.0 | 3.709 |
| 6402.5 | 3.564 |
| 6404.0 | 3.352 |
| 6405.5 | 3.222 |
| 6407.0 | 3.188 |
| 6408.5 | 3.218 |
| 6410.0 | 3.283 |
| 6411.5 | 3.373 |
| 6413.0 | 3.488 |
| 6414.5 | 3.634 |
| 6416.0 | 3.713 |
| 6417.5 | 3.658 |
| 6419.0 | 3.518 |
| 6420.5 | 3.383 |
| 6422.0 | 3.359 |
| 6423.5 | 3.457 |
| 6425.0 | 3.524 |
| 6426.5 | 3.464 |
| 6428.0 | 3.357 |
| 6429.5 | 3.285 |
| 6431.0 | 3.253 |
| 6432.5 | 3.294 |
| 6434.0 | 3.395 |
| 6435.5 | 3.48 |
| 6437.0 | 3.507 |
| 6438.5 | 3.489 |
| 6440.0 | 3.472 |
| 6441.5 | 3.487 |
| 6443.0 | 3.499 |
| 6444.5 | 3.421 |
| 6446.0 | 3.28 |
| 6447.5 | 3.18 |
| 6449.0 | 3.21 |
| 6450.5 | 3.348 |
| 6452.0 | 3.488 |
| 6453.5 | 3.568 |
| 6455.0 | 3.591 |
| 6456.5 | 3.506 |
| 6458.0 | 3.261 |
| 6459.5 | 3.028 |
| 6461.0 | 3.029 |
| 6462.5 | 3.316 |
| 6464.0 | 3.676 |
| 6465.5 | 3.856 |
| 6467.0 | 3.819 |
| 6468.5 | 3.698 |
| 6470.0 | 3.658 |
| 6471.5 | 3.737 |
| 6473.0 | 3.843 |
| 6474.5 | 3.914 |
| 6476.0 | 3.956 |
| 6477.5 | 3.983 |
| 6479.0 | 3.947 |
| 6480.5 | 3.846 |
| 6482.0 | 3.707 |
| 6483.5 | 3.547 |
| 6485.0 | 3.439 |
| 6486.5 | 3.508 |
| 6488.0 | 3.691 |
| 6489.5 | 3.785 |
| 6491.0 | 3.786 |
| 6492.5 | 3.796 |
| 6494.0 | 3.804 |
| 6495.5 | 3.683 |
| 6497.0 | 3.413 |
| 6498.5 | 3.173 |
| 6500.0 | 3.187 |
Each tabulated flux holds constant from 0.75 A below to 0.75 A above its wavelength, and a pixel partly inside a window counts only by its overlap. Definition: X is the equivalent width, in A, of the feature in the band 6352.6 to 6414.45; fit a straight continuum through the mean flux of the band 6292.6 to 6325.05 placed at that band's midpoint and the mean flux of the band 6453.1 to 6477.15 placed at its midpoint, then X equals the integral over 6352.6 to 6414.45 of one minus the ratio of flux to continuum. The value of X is -1.36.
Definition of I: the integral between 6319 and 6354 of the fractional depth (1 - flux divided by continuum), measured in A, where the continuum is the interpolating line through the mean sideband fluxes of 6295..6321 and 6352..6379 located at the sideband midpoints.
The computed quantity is 0.8 A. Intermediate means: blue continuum 3.41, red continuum 3.93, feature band 3.58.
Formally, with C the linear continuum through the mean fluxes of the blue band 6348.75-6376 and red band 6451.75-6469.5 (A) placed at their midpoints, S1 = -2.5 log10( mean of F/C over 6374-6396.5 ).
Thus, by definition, 0.16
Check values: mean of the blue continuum 3.98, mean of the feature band 3.35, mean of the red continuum 3.49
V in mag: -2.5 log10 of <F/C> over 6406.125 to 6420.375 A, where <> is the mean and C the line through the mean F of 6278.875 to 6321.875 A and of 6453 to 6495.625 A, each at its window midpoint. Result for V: 0.05 mag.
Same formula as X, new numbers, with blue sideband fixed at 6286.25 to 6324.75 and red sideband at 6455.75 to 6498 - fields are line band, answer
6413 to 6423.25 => 0.13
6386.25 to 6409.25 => 1.74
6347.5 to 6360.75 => -0.68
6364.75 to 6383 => -2.35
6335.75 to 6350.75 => -0.21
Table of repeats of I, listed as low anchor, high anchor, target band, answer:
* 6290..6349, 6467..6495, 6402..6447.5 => 3.0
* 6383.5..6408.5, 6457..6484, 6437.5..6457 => 0.7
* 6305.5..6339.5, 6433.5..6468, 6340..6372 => -3.4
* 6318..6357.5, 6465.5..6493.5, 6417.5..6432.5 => 1.1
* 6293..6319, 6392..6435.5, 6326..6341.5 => -1.0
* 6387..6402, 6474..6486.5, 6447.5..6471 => 1.2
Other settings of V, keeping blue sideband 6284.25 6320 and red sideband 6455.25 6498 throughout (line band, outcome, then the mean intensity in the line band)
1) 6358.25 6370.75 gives -0.17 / 4.13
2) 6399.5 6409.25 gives 0.05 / 3.4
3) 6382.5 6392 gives 0.02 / 3.47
